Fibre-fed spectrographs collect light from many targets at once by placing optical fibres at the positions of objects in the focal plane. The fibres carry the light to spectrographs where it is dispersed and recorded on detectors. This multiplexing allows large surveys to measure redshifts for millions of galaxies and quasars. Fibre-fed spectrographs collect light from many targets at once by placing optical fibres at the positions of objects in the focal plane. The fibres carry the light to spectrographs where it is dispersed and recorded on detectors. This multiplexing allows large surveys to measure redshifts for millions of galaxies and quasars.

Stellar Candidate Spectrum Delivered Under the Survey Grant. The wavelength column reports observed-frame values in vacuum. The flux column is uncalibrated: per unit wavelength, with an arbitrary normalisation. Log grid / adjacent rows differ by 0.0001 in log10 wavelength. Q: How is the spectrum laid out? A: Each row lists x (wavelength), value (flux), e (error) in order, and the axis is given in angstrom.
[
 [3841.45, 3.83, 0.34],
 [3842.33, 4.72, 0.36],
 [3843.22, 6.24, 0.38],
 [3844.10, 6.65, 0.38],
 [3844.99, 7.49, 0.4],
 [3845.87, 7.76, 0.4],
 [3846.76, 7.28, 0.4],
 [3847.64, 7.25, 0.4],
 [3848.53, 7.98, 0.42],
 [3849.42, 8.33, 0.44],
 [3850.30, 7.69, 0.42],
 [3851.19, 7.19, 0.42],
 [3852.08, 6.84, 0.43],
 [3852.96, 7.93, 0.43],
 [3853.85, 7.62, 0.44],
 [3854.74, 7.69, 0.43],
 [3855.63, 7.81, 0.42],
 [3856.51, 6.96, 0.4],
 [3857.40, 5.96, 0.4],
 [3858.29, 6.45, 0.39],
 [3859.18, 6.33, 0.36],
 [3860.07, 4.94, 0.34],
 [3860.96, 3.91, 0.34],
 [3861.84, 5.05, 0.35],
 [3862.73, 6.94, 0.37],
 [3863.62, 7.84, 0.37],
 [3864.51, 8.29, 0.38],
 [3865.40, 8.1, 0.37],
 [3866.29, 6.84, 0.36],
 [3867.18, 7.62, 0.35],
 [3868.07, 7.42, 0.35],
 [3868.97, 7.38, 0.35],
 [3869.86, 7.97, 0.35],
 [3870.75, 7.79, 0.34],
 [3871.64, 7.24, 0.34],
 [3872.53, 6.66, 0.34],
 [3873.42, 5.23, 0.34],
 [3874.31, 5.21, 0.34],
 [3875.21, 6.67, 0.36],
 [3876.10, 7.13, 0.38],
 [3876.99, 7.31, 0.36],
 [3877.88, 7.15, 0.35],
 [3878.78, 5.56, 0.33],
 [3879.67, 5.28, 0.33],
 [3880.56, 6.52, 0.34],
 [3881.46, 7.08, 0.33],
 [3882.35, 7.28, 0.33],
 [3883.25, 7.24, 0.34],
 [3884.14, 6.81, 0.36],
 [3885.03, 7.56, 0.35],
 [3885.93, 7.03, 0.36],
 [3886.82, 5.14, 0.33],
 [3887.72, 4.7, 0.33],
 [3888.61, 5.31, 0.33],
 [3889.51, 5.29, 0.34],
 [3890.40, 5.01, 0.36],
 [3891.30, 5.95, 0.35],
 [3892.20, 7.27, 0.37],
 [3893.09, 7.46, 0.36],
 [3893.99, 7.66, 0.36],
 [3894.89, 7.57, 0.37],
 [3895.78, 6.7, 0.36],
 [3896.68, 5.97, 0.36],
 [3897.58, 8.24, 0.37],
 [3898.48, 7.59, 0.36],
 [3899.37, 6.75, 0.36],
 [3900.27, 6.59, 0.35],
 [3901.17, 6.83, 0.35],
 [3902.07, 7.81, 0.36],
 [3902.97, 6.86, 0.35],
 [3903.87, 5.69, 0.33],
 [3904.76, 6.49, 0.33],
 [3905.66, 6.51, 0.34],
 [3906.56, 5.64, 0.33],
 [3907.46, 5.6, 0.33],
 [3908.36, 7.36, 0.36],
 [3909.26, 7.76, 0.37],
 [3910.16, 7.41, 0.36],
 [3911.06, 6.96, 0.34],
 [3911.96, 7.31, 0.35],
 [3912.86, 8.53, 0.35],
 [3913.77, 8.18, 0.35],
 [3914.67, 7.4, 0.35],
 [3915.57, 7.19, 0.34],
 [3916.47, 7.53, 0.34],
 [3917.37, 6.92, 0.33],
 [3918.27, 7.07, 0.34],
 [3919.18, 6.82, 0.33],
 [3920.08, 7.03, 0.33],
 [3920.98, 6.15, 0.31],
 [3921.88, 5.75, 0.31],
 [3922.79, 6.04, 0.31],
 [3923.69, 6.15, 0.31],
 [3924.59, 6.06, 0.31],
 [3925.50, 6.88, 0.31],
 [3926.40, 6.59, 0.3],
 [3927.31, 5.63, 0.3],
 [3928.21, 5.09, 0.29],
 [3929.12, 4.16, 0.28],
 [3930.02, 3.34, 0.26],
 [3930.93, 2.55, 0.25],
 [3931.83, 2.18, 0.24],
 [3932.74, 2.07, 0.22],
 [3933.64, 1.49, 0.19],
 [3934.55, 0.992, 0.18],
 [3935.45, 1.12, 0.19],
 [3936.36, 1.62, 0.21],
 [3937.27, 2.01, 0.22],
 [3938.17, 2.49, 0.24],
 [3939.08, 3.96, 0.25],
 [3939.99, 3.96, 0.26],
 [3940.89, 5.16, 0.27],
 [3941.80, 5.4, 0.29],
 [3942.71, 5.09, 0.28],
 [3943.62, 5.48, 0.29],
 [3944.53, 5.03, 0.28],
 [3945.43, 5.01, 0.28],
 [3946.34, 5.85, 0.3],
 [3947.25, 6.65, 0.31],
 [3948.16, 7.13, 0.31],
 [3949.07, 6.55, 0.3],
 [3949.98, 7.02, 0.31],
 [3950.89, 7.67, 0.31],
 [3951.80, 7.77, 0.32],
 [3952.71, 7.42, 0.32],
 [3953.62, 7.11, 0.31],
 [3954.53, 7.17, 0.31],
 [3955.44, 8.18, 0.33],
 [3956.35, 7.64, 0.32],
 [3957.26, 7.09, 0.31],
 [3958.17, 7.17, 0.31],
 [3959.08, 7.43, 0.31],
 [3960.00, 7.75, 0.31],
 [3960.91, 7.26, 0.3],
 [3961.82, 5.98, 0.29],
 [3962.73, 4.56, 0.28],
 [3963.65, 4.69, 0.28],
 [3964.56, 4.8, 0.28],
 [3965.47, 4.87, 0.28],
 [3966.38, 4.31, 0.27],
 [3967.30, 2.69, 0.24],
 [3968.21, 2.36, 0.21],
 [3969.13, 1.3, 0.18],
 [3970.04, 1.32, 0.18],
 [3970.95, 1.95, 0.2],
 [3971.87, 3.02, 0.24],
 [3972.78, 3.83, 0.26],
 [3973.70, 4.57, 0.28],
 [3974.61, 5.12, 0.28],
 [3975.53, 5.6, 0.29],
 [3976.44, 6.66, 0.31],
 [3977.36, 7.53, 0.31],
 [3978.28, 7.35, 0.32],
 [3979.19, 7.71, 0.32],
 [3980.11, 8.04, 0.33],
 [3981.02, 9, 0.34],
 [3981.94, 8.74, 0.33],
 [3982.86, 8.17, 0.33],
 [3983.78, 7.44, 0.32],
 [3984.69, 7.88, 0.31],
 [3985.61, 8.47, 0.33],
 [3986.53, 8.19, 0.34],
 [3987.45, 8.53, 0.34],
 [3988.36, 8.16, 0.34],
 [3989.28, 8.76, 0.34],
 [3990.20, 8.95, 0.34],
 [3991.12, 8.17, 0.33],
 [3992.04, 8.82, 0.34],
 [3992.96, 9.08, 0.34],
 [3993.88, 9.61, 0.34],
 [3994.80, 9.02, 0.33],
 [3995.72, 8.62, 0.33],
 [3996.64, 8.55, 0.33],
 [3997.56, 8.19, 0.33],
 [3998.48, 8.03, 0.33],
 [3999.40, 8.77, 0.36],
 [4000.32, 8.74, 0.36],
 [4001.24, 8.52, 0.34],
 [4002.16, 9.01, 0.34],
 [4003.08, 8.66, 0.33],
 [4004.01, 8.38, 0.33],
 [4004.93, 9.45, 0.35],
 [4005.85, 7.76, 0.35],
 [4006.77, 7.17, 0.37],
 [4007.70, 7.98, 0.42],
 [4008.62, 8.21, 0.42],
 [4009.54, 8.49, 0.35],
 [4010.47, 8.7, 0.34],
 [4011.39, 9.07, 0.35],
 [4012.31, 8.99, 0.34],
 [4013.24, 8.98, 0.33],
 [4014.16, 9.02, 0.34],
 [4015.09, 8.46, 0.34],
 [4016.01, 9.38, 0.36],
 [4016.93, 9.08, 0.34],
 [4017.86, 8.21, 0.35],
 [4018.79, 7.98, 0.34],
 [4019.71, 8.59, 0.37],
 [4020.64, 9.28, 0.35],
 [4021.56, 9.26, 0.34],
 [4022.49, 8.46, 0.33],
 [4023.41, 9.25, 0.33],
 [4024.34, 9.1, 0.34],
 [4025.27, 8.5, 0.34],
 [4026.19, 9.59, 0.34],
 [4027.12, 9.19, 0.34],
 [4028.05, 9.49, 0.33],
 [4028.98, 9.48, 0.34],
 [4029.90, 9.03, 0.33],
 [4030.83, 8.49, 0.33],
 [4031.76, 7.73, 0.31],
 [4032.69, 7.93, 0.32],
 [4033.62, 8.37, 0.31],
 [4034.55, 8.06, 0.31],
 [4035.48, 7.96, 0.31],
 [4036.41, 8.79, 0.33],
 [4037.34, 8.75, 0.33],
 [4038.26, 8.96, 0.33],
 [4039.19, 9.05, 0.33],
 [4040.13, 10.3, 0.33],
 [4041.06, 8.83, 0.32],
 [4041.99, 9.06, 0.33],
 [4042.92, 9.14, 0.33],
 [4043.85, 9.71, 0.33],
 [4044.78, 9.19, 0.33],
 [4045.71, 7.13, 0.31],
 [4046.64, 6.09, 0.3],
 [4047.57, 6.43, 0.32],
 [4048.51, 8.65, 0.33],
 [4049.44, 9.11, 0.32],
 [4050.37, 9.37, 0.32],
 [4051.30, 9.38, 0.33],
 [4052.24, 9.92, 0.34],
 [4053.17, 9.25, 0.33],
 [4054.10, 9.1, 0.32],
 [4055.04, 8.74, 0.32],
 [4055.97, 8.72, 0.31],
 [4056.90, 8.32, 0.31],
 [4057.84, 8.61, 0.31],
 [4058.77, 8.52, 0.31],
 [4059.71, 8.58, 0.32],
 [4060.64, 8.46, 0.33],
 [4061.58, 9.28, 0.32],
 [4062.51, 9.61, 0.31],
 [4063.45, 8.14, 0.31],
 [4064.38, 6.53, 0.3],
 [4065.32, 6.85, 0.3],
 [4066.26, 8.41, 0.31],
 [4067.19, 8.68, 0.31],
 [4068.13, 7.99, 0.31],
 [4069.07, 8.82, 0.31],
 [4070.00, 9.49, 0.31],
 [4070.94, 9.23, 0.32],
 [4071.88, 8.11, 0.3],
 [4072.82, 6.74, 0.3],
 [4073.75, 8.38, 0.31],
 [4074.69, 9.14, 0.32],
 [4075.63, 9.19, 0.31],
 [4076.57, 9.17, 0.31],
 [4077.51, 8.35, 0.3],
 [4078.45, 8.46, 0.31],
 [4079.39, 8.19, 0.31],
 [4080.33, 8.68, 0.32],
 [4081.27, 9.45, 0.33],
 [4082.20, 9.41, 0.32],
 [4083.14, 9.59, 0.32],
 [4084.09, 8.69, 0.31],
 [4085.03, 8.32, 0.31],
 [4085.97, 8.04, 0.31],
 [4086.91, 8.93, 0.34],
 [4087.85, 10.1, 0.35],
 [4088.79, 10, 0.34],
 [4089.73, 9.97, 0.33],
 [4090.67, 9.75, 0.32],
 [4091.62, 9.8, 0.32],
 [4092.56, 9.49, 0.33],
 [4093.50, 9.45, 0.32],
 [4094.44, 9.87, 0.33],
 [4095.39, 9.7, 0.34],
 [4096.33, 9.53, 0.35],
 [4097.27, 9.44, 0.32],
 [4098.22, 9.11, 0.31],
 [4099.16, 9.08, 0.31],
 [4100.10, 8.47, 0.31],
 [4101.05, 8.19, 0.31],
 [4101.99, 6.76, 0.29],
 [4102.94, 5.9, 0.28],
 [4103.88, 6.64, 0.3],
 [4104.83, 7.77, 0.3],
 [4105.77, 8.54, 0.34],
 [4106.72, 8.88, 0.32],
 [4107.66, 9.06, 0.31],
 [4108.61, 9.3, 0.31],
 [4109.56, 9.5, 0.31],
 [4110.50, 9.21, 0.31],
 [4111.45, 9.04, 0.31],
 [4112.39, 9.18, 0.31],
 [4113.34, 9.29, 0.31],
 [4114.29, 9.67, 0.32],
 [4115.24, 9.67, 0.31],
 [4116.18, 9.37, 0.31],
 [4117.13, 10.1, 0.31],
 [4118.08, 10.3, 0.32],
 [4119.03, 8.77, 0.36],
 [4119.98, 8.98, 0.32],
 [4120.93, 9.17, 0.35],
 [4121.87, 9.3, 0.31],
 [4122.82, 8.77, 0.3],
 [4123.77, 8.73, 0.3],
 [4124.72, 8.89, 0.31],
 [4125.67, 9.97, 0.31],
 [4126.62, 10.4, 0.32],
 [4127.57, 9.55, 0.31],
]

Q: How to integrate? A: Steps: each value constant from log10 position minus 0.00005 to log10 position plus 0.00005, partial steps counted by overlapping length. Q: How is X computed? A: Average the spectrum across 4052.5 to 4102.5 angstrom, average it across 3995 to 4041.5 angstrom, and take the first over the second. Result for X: 1.0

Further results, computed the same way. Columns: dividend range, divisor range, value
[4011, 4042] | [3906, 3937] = 1.60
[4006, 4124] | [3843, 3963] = 1.39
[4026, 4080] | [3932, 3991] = 1.51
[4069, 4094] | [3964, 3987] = 1.60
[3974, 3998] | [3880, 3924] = 1.19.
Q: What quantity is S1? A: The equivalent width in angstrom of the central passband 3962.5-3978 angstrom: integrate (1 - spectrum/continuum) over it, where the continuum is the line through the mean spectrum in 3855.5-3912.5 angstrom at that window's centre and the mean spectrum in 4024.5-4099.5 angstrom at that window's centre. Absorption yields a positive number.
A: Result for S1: 7.27 angstrom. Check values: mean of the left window 6.69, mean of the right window 8.82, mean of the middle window 4.1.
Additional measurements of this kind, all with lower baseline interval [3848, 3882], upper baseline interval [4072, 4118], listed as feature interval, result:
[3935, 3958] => 6.1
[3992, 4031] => -2.7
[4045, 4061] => 0.1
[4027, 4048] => -0.4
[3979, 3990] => -0.5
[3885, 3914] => 1.9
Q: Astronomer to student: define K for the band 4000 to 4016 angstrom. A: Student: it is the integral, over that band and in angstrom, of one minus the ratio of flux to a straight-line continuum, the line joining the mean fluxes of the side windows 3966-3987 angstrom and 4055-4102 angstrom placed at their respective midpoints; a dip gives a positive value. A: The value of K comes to -4.59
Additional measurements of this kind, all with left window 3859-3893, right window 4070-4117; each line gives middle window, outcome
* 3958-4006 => 4.92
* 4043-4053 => -0.16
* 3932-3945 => 7.15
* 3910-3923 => -0.22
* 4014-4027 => -1.22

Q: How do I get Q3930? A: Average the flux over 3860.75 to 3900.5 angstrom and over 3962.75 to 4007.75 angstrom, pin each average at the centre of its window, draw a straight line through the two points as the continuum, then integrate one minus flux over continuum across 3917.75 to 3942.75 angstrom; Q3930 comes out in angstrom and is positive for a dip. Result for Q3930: 9.0 angstrom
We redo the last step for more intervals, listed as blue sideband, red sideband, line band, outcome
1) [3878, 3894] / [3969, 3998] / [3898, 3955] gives 7.5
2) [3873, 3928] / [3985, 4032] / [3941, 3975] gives 9.7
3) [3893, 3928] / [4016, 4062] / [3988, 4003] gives -1.1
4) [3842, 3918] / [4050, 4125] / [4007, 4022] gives -1.0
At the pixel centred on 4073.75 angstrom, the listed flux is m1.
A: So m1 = 8.38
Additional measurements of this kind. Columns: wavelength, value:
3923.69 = 6.15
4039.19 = 9.05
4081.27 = 9.45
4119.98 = 8.98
